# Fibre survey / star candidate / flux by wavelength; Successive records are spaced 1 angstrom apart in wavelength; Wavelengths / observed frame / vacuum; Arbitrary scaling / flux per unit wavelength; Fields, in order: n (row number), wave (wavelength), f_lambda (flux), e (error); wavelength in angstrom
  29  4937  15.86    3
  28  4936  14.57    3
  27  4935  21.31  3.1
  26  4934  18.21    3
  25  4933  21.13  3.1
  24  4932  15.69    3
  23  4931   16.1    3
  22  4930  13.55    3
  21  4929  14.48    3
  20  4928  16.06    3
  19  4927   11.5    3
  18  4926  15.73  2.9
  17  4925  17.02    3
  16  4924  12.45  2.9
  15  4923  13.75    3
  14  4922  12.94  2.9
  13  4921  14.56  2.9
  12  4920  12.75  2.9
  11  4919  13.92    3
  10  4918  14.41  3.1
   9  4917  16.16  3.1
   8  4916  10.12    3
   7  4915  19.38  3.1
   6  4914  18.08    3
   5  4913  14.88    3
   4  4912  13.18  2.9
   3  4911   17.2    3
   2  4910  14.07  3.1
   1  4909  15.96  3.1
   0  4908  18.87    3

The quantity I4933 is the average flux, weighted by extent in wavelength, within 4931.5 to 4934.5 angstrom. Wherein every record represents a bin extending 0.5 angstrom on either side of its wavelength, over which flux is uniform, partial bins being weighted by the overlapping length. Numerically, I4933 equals 18.3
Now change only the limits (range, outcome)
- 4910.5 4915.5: 16.5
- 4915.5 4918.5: 13.6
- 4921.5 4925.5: 14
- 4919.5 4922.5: 13.4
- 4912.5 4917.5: 15.7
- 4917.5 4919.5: 14.2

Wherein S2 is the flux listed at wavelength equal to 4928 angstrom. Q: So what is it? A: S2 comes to 16.06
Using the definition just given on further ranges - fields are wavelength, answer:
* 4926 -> 15.73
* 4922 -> 12.94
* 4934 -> 18.21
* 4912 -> 13.18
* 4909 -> 15.96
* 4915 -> 19.38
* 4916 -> 10.12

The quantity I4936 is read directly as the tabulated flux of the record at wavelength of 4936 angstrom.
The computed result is 14.57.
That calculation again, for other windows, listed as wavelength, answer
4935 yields 21.31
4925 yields 17.02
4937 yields 15.86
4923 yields 13.75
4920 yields 12.75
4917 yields 16.16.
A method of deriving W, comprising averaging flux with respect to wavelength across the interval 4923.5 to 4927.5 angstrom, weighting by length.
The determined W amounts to 14.2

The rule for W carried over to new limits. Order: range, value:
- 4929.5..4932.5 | 15.1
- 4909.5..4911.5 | 15.6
